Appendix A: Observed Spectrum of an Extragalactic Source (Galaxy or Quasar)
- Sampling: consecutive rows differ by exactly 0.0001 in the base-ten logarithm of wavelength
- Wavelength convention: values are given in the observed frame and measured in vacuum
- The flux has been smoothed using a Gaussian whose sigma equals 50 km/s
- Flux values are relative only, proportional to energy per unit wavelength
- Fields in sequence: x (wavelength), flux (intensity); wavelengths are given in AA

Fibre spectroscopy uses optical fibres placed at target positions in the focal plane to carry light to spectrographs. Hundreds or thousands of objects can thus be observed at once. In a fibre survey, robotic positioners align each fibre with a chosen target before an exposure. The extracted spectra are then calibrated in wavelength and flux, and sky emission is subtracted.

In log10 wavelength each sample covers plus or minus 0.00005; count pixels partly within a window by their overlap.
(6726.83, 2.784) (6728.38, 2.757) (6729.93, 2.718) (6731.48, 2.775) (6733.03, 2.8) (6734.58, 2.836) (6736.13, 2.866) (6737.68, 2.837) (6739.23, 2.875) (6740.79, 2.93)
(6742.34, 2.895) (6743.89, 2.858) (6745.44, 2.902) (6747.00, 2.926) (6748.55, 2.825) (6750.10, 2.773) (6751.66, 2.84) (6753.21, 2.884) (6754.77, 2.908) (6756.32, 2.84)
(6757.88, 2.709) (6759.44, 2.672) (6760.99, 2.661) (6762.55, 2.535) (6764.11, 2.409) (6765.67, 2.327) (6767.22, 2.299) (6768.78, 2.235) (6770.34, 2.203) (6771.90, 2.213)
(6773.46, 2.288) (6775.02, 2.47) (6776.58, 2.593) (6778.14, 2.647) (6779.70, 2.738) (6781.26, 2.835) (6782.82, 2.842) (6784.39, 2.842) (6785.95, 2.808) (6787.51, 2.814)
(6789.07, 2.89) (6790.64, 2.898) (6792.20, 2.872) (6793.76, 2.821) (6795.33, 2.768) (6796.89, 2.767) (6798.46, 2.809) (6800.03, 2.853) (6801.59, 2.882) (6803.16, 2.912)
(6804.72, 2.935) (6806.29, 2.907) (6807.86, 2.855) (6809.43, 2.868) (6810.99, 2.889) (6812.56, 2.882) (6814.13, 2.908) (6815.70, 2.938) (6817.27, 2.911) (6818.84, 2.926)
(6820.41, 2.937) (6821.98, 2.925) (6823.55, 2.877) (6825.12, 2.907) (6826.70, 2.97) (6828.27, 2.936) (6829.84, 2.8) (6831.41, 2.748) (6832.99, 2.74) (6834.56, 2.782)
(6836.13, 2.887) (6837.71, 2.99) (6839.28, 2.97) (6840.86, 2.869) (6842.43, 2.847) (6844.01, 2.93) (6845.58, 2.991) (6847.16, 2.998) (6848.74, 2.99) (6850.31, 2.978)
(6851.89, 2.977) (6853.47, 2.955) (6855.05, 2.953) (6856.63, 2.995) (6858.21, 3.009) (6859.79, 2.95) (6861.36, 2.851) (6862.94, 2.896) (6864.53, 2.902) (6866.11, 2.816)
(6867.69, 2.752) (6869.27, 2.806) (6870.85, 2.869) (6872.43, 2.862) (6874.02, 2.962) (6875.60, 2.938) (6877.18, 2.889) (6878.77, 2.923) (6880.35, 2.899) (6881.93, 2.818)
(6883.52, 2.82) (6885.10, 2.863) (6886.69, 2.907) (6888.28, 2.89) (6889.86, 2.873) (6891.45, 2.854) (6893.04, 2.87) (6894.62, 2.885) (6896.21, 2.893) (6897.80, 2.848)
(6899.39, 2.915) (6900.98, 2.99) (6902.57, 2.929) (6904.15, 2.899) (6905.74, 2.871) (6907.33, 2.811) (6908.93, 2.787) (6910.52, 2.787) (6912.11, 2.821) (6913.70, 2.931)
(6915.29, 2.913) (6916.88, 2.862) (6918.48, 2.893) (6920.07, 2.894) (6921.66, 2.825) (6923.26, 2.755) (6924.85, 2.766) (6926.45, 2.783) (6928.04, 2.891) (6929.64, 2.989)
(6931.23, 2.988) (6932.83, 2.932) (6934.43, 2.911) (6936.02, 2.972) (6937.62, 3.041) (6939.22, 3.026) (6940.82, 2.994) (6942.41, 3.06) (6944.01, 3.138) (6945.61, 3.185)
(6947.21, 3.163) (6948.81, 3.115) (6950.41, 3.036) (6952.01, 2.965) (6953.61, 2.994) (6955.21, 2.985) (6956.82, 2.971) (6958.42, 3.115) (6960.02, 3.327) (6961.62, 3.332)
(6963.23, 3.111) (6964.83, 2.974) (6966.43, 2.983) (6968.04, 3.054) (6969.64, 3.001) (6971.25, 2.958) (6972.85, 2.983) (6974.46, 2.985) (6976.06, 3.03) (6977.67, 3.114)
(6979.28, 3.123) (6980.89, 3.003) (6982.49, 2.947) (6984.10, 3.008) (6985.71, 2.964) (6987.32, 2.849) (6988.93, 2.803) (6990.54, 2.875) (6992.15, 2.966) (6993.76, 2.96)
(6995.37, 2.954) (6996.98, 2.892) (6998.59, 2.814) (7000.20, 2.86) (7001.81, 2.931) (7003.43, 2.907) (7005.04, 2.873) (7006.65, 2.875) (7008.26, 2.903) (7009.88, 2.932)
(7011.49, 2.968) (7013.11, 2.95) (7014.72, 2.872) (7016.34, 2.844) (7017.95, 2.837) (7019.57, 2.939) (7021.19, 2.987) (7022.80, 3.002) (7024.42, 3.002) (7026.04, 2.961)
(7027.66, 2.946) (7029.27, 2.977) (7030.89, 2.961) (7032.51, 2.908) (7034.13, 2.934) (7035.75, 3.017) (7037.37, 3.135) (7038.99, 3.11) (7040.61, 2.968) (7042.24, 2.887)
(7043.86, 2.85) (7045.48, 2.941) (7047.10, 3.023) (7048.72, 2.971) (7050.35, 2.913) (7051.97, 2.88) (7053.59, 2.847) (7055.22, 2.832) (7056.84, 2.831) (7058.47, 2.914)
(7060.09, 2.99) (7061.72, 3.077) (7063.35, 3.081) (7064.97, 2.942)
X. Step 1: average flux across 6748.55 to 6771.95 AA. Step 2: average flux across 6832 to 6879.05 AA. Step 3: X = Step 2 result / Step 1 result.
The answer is 1.12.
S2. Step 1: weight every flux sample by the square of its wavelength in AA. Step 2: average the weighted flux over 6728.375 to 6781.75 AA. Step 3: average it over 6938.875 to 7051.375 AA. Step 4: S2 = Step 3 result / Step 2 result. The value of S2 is 1.19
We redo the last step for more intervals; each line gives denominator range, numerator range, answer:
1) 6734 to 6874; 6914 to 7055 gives 1.11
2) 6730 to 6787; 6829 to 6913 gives 1.11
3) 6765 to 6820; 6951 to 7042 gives 1.15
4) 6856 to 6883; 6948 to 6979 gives 1.09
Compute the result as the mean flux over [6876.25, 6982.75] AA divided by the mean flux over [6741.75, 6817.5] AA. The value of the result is 1.1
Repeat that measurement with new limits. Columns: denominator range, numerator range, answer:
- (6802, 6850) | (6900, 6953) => 1.01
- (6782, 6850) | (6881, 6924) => 0.99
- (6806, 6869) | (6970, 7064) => 1.01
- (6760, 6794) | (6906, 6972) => 1.14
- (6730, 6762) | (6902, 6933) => 1.01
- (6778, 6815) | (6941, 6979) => 1.08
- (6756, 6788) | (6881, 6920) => 1.12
